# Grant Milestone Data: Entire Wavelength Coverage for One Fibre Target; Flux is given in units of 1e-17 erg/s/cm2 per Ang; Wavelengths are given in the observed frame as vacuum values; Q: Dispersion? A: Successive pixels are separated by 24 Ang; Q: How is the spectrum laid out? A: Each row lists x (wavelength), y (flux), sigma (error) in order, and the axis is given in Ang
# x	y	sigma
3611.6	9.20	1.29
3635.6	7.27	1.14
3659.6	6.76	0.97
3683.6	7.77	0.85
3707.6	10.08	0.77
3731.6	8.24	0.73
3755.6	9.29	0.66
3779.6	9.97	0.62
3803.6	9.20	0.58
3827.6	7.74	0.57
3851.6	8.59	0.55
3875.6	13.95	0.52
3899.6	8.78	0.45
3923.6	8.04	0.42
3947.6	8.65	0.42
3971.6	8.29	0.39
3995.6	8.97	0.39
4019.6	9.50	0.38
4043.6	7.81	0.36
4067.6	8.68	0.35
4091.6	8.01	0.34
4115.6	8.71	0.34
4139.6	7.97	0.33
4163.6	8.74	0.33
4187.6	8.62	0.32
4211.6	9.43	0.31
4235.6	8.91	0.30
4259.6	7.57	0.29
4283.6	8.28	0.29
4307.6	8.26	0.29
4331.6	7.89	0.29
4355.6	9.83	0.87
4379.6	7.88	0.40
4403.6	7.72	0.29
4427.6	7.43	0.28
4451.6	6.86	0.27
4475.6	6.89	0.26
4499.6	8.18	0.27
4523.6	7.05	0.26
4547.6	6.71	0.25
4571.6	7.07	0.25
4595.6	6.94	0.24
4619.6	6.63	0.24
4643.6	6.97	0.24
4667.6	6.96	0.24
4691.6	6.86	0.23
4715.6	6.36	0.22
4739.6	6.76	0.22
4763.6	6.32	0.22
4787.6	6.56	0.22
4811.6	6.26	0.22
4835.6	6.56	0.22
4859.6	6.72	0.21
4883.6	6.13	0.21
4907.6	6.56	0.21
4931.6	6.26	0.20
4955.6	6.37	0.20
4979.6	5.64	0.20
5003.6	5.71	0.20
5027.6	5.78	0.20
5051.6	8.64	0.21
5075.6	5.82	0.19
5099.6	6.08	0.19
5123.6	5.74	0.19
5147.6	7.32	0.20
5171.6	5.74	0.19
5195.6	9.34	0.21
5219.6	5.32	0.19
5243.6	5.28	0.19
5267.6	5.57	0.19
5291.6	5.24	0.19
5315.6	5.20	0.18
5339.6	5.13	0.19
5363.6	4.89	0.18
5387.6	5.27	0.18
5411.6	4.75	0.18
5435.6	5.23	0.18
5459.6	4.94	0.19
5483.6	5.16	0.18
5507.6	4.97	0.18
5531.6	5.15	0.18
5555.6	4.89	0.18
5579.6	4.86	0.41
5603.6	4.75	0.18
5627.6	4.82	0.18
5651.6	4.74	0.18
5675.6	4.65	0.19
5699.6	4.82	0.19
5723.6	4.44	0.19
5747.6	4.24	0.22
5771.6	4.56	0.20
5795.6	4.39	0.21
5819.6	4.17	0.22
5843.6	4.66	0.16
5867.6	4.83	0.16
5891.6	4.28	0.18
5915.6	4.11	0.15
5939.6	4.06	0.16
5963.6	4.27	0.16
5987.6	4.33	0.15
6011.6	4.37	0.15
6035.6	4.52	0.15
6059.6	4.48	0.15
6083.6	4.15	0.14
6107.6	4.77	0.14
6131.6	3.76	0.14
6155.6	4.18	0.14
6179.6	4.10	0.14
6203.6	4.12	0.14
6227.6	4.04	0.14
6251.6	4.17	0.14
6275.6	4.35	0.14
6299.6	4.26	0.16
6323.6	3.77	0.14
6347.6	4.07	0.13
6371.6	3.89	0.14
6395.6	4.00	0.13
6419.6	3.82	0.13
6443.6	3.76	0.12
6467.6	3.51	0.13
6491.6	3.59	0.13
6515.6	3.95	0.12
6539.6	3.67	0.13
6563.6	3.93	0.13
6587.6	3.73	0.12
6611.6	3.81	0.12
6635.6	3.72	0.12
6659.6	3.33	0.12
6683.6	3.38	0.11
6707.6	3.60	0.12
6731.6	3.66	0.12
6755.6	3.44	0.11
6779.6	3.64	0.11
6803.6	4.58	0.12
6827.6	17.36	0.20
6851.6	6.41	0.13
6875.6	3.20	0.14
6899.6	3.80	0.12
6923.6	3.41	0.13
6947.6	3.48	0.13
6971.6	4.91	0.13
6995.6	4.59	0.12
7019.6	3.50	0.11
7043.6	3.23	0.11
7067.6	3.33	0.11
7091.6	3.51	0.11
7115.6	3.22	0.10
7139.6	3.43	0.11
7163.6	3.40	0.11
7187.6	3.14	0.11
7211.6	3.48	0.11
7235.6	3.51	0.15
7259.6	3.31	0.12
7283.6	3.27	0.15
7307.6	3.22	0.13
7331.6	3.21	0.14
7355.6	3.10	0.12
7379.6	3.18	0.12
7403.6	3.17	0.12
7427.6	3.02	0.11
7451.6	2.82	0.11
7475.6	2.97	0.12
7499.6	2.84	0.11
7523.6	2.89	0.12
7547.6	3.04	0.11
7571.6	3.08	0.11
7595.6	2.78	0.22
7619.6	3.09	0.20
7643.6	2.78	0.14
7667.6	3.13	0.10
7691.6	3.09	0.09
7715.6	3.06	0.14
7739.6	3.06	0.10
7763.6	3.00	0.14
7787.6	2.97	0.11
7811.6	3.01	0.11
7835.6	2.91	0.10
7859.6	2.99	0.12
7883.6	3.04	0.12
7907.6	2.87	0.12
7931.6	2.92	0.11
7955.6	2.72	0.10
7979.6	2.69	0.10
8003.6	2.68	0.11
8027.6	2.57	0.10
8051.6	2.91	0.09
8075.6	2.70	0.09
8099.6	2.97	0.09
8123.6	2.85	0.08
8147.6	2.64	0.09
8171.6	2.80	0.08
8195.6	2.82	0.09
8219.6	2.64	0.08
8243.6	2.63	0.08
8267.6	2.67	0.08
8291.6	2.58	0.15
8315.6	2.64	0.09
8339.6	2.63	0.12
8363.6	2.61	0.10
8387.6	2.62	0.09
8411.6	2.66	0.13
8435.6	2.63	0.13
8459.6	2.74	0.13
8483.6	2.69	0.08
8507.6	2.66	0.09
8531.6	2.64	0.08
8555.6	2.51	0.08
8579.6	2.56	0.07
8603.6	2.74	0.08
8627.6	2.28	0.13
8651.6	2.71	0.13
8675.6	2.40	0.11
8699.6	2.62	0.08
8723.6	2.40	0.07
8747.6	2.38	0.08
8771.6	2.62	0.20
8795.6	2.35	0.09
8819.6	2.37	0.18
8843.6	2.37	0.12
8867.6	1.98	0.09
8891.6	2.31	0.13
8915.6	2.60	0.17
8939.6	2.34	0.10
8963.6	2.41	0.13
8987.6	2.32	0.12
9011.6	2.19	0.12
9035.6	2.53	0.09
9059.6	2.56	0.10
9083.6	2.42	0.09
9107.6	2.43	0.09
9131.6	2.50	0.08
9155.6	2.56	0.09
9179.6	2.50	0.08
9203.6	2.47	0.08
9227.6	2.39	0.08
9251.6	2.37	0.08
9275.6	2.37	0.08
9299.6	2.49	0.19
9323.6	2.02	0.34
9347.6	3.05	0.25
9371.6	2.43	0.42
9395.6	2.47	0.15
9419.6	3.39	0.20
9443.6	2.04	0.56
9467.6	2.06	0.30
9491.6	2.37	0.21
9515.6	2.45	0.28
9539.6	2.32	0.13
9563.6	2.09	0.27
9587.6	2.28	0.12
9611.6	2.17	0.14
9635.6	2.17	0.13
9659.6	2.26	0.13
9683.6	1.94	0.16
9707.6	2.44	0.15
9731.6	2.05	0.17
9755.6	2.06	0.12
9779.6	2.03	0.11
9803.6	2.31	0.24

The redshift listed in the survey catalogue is 0.04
